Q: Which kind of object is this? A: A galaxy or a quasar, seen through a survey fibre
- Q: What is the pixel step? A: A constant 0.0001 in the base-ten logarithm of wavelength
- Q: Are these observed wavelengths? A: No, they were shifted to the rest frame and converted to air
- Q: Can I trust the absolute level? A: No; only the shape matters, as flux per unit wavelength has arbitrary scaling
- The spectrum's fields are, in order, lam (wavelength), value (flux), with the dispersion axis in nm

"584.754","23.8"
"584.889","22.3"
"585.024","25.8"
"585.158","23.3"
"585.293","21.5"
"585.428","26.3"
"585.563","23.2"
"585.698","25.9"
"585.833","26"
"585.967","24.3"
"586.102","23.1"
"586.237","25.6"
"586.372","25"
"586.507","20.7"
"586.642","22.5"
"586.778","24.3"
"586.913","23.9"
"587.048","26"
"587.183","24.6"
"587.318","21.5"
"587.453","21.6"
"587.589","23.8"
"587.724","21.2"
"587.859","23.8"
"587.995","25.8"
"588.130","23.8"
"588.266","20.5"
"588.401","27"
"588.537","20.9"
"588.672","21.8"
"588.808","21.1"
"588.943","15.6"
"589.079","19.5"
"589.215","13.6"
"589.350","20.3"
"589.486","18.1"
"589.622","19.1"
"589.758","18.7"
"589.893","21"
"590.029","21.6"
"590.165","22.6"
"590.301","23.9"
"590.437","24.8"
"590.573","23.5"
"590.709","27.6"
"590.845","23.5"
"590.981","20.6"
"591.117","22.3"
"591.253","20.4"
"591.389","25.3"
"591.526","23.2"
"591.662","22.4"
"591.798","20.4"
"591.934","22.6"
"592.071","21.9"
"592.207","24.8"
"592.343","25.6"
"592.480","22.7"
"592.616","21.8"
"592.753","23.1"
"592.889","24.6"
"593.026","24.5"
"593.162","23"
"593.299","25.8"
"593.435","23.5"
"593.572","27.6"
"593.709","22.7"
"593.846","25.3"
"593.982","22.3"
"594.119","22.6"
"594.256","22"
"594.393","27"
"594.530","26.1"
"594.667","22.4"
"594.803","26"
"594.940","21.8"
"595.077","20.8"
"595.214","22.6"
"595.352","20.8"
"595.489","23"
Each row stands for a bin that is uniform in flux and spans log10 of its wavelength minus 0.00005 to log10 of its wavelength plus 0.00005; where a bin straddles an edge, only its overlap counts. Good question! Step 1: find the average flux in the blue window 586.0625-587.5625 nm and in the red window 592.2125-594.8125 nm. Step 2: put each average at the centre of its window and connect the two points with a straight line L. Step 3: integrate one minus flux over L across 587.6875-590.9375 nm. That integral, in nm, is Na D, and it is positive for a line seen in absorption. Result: 0.29 nm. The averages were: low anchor 23.5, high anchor 24.1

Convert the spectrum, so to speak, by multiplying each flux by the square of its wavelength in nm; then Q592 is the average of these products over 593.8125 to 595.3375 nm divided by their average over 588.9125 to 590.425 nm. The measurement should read 1.2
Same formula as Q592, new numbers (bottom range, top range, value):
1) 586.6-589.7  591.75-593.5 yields 1.10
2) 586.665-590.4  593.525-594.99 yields 1.13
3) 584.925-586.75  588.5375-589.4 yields 0.79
